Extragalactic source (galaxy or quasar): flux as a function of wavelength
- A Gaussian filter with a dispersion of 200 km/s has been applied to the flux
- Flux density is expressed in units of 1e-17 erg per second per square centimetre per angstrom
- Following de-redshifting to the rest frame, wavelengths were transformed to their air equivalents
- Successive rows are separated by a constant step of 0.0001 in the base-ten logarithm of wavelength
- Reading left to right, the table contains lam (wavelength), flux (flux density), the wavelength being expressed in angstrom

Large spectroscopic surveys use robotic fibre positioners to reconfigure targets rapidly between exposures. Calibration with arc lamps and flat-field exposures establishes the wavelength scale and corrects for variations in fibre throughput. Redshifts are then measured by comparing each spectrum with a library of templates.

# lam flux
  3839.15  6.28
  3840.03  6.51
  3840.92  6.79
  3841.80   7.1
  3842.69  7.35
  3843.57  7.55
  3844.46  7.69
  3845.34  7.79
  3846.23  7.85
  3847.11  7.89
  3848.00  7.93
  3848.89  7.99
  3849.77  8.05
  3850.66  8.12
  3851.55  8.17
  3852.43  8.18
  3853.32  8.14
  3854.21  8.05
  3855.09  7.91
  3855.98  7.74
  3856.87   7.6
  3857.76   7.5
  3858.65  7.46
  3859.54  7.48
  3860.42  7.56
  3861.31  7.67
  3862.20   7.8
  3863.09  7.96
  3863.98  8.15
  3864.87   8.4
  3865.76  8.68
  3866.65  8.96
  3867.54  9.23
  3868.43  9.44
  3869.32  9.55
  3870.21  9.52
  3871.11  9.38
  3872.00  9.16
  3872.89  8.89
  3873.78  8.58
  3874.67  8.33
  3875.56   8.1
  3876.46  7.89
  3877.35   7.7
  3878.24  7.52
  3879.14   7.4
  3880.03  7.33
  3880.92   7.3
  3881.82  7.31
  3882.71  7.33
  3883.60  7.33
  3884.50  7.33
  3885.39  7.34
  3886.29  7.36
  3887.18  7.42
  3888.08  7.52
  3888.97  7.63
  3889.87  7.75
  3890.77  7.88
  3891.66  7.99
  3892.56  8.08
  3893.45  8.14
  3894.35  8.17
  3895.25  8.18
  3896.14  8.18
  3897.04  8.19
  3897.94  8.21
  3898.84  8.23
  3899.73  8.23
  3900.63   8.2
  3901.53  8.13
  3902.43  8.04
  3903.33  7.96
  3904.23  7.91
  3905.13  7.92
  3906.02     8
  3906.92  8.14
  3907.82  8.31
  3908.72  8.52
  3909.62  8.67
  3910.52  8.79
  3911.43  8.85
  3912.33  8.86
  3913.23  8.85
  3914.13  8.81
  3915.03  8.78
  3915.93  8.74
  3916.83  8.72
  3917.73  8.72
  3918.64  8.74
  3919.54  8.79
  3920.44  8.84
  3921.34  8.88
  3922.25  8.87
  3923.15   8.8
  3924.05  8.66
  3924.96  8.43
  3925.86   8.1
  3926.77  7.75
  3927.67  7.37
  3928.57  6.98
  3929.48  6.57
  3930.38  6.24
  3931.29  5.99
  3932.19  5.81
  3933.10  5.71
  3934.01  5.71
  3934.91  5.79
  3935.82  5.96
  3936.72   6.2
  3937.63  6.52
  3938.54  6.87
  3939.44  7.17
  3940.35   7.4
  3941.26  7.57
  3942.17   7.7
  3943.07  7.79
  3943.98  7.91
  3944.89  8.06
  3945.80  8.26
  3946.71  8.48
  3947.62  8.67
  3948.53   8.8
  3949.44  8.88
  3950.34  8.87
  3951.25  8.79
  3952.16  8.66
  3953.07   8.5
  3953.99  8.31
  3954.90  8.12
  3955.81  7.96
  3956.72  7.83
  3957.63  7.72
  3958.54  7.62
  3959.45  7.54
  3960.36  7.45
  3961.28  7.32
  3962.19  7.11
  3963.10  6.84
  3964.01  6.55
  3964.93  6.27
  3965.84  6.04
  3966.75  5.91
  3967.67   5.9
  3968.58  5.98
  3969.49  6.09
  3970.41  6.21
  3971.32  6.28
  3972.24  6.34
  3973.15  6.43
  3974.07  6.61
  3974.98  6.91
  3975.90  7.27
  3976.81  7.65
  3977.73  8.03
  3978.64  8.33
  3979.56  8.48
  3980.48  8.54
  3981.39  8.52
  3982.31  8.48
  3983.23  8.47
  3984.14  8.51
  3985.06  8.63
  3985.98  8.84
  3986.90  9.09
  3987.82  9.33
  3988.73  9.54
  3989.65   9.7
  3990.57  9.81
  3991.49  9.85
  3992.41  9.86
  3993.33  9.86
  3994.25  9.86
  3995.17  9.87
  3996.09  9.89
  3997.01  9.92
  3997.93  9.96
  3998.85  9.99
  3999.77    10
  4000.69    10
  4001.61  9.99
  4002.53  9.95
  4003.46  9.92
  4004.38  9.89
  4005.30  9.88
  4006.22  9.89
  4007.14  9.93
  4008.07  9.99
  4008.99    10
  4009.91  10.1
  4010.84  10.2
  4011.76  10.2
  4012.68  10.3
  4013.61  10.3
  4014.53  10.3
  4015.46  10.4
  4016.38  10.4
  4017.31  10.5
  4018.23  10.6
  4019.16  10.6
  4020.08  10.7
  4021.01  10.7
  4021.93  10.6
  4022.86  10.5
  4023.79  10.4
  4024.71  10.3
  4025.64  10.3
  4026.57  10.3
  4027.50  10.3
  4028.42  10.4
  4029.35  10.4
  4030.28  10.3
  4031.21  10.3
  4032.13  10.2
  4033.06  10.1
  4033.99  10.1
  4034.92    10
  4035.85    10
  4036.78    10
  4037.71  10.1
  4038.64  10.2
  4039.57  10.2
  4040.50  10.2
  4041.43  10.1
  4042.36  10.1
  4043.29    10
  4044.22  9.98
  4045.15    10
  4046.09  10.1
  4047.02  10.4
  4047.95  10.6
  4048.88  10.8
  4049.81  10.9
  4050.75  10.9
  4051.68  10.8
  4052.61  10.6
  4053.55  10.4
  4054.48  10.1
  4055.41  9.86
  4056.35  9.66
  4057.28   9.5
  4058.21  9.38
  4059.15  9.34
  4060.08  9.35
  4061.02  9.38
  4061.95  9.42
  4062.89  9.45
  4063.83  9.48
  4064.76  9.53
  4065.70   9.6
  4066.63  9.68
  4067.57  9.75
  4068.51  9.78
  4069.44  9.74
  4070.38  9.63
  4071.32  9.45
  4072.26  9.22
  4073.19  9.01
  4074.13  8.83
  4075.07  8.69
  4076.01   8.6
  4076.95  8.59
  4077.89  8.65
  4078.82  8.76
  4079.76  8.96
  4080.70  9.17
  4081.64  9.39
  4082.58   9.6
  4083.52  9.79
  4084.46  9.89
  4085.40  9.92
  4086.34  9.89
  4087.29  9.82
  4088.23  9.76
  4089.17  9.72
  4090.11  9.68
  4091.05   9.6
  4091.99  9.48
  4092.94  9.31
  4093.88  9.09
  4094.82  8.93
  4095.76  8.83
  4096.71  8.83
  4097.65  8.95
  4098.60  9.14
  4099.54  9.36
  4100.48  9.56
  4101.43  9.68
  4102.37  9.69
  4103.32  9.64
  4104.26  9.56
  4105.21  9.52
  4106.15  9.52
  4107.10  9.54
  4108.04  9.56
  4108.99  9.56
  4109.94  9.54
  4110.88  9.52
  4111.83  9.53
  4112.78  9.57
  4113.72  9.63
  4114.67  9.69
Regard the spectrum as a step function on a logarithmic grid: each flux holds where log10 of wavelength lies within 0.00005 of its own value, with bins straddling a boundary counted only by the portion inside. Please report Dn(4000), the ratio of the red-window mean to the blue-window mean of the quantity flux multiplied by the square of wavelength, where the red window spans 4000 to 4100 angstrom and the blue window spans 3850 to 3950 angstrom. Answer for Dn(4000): 1.33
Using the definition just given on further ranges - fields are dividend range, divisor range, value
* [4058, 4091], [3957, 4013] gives 1.15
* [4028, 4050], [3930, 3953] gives 1.45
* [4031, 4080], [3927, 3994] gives 1.35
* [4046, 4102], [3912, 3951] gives 1.32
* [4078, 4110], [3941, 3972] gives 1.34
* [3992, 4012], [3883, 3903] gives 1.34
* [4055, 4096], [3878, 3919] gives 1.27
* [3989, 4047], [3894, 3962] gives 1.34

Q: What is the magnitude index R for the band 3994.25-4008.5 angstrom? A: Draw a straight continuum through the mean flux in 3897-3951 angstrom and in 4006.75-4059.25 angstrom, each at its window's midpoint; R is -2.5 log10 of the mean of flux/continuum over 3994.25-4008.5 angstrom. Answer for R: -0.04 mag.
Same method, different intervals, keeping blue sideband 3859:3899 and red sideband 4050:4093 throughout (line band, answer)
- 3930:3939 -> 0.36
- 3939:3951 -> 0.06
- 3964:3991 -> 0.16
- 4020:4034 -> -0.13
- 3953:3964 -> 0.14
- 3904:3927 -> -0.03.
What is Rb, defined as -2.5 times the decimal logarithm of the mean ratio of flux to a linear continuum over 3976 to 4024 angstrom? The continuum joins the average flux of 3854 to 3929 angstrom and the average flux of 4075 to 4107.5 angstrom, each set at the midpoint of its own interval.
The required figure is -0.102 mag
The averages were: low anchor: 8.18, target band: 9.7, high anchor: 9.35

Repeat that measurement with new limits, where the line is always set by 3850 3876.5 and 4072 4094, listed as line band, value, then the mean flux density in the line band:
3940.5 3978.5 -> 0.175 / 7.45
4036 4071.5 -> -0.089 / 9.96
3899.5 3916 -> 0.016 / 8.4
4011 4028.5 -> -0.156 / 10.4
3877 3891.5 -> 0.129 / 7.48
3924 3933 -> 0.216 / 7.06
